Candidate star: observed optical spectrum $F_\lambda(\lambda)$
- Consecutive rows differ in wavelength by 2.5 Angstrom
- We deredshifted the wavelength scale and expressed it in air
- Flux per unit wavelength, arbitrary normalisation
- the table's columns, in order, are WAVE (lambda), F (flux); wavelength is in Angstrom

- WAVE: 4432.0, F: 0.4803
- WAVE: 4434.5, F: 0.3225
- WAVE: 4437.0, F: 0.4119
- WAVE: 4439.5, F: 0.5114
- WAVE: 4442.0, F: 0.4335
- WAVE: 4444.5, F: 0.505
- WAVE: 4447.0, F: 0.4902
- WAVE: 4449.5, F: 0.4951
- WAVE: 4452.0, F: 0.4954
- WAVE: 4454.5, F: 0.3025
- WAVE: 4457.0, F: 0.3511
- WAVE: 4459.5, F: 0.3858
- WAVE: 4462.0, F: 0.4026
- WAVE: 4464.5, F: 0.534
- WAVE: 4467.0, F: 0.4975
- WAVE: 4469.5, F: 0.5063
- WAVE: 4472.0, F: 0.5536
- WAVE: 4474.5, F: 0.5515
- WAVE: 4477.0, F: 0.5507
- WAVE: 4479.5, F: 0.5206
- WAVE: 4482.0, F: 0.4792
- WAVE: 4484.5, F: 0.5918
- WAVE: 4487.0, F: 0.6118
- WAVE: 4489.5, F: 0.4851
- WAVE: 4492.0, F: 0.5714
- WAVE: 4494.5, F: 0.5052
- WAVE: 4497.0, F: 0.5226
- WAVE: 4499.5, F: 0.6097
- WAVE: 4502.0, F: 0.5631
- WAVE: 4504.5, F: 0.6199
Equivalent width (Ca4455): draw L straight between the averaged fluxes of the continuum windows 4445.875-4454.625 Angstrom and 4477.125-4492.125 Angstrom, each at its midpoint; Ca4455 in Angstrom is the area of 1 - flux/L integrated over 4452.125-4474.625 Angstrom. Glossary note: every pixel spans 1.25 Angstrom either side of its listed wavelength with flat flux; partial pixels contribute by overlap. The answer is 2.0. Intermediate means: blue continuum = 0.464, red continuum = 0.542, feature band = 0.451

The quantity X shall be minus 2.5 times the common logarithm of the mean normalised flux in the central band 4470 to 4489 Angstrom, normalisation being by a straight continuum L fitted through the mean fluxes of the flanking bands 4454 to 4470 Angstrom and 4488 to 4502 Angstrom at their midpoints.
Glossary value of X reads -0.124 mag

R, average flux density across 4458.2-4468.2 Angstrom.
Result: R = 0.454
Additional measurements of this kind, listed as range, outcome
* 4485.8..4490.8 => 0.548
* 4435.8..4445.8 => 0.466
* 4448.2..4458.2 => 0.412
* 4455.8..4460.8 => 0.369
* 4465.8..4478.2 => 0.532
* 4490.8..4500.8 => 0.552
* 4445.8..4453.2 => 0.494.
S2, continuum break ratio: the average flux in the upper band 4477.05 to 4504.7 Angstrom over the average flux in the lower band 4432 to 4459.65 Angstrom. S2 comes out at 1.27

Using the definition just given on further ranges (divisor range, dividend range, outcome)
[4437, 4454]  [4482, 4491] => 1.16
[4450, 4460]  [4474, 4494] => 1.39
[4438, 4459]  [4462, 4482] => 1.17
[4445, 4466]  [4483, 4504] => 1.28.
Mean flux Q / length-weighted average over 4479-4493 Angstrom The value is 0.544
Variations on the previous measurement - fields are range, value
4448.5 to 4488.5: 0.489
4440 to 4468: 0.446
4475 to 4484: 0.526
